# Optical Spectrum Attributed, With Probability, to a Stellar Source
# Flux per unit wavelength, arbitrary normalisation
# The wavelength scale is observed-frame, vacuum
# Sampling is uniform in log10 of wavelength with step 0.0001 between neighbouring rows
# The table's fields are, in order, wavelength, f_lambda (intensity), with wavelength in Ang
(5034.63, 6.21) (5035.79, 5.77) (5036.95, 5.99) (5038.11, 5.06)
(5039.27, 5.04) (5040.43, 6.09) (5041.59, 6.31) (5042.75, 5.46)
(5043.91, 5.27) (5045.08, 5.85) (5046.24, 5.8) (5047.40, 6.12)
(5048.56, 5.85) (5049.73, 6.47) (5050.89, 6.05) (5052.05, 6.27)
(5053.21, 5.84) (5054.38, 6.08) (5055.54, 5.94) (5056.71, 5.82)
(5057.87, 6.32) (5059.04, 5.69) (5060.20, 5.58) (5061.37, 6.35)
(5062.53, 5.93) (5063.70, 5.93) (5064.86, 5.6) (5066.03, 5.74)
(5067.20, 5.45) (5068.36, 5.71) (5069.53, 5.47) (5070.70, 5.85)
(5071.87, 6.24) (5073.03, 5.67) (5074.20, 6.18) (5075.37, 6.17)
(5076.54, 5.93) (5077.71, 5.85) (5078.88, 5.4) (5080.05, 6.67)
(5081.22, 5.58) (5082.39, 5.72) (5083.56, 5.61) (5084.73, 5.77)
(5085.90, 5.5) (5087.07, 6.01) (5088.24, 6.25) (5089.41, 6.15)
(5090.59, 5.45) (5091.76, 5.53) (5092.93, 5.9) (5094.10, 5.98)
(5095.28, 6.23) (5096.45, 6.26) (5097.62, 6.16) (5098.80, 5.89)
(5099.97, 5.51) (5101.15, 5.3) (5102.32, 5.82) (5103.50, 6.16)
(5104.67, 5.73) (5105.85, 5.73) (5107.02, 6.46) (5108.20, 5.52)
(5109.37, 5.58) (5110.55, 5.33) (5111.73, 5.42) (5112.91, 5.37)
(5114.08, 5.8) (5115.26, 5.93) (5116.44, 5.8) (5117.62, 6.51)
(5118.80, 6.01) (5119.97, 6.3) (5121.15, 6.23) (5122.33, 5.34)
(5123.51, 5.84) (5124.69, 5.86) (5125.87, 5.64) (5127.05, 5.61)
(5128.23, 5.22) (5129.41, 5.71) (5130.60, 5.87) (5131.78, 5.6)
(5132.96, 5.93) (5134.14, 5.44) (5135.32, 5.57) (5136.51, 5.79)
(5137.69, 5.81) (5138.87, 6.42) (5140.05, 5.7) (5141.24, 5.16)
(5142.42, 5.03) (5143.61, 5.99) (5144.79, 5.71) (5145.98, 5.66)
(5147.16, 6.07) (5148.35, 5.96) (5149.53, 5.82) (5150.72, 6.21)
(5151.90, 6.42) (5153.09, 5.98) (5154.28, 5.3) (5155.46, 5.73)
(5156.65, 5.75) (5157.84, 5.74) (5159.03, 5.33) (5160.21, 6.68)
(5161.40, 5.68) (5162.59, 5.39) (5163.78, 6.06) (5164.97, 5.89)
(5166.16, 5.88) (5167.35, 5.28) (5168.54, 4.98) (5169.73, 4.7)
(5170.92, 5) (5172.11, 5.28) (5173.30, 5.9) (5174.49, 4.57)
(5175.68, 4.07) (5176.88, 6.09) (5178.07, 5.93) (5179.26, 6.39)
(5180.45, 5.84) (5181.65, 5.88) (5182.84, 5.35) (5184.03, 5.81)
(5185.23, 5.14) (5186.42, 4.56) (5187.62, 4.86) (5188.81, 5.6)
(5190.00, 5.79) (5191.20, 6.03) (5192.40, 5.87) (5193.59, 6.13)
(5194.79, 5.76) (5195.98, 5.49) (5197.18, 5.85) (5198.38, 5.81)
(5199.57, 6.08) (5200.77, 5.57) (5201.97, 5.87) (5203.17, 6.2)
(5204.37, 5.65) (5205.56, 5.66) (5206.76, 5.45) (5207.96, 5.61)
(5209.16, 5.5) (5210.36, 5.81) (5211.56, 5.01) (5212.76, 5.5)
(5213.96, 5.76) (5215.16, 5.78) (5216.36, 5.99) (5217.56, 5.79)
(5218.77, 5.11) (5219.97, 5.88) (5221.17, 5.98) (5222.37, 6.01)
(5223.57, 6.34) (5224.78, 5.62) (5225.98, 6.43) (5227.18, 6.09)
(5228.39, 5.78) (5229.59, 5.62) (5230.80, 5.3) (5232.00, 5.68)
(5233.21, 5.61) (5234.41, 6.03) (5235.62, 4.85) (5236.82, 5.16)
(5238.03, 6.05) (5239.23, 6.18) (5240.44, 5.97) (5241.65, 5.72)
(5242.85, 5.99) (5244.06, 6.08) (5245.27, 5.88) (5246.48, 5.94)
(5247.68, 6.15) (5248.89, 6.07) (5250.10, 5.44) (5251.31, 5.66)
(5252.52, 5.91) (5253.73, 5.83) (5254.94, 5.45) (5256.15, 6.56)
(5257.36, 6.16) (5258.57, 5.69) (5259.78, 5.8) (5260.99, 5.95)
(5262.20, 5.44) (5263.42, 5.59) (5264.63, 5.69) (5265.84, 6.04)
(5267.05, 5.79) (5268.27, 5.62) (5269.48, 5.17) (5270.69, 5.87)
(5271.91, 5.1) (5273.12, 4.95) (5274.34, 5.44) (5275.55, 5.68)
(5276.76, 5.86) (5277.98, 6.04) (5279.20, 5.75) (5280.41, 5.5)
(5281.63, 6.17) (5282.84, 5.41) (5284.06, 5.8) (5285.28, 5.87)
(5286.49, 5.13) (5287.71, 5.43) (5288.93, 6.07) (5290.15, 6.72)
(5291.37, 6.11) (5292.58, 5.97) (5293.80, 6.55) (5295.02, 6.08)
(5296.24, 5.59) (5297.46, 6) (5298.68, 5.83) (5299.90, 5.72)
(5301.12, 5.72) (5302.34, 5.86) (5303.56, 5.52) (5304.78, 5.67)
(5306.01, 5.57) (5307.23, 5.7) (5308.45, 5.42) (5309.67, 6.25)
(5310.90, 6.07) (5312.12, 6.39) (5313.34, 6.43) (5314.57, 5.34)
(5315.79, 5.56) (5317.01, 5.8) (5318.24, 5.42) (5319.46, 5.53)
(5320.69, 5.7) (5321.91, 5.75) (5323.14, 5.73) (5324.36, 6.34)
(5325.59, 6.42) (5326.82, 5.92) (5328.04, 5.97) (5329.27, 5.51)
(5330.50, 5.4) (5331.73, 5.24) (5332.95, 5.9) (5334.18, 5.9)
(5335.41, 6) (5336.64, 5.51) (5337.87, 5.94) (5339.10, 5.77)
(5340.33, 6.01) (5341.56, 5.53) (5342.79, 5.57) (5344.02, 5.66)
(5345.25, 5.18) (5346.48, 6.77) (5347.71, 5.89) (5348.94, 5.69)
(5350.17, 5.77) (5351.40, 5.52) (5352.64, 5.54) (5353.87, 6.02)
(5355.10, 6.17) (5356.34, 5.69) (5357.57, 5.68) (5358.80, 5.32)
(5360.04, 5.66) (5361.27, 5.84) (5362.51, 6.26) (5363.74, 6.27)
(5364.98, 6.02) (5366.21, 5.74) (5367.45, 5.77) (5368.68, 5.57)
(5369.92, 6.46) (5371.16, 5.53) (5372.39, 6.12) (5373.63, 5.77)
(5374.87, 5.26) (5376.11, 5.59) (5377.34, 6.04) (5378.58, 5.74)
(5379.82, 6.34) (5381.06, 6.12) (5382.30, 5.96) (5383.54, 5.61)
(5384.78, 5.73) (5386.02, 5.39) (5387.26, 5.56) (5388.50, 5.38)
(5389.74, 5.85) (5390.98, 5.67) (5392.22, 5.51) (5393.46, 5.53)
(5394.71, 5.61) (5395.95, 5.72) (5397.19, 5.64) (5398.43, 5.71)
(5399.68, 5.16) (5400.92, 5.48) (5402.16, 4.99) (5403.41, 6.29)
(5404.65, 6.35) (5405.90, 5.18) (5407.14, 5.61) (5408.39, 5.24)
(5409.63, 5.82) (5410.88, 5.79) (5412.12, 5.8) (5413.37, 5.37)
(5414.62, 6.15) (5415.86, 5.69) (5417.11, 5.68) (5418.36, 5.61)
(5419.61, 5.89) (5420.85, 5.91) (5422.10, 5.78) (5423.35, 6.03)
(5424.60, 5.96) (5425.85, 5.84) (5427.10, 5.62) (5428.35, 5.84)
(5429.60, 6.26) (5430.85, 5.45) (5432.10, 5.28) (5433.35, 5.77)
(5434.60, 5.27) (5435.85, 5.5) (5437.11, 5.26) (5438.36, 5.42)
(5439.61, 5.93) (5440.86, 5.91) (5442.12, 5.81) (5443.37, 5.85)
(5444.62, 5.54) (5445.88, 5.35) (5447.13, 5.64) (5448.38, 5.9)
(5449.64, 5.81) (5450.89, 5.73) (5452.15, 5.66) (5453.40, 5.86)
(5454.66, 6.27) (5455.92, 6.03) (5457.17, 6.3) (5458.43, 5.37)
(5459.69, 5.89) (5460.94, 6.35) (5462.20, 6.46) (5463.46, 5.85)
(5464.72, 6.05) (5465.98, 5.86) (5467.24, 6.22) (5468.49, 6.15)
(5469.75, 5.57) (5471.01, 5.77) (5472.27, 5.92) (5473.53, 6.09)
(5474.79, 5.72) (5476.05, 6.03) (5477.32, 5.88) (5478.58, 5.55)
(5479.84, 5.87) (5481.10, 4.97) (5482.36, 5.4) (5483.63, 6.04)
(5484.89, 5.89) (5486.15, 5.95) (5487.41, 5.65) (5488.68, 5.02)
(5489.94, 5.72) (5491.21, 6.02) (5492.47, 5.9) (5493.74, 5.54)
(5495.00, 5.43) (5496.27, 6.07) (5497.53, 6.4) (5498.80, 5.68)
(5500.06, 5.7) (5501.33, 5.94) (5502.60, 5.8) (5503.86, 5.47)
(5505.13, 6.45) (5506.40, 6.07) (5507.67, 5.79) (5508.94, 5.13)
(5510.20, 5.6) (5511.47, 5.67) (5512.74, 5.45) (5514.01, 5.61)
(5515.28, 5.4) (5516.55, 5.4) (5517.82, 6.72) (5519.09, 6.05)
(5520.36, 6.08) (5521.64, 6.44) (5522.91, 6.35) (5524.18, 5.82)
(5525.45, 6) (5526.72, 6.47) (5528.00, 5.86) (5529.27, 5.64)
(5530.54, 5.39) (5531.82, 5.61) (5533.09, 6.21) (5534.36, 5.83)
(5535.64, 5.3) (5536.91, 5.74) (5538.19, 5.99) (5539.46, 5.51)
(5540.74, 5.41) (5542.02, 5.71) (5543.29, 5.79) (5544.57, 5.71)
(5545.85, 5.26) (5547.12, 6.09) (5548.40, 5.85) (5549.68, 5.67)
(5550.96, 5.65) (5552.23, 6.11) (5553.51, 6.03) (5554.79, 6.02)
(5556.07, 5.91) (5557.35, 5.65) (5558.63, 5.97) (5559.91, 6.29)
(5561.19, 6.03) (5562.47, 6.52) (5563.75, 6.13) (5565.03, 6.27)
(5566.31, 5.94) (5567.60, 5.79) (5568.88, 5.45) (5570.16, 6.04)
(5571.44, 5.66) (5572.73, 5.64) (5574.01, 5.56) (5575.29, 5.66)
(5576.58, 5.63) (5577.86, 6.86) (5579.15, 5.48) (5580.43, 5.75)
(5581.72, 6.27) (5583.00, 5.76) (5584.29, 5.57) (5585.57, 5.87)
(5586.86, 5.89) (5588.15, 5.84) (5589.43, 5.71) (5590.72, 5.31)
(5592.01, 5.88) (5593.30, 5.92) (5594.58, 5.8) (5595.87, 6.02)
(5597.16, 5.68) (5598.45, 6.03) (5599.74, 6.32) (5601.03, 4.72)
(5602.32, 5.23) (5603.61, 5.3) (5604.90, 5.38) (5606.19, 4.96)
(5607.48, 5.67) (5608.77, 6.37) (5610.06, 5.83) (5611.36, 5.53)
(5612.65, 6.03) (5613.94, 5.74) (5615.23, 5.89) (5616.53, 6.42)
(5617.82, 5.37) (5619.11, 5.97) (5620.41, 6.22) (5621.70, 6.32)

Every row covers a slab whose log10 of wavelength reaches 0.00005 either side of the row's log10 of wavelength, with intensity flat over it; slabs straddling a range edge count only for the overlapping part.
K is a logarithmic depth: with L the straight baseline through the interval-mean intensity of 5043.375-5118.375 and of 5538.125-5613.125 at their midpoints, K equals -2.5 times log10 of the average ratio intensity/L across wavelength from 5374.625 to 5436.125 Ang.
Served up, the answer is 0.02 mag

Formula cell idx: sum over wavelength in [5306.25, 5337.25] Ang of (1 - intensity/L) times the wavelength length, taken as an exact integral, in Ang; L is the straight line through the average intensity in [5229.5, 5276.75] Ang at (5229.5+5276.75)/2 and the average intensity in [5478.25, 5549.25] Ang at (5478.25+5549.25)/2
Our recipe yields -0.4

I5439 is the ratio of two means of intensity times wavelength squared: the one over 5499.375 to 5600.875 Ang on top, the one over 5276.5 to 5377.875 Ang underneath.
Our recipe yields 1.1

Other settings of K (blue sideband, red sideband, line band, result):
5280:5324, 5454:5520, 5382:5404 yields 0.04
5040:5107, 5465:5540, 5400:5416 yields 0.03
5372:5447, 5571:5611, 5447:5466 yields -0.05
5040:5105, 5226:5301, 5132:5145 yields 0.03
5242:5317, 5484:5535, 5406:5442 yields 0.02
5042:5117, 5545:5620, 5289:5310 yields -0.01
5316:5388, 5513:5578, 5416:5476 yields 0.00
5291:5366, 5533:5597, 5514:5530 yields -0.03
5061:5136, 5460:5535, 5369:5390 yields 0.01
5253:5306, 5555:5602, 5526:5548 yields 0.02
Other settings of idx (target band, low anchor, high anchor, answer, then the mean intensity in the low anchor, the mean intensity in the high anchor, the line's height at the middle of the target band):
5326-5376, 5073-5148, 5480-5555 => 0.08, 5.8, 5.79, 5.79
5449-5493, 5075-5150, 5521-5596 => -0.05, 5.8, 5.86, 5.84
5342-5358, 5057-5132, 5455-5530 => 0.18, 5.83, 5.86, 5.85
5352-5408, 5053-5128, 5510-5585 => 1.04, 5.84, 5.85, 5.85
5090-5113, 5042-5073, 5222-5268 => 0.34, 5.87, 5.83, 5.86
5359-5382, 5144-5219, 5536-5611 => -0.68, 5.65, 5.79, 5.72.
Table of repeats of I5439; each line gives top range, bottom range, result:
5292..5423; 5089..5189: 1.10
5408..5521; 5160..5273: 1.12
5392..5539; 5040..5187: 1.15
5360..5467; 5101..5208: 1.12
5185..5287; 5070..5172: 1.04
